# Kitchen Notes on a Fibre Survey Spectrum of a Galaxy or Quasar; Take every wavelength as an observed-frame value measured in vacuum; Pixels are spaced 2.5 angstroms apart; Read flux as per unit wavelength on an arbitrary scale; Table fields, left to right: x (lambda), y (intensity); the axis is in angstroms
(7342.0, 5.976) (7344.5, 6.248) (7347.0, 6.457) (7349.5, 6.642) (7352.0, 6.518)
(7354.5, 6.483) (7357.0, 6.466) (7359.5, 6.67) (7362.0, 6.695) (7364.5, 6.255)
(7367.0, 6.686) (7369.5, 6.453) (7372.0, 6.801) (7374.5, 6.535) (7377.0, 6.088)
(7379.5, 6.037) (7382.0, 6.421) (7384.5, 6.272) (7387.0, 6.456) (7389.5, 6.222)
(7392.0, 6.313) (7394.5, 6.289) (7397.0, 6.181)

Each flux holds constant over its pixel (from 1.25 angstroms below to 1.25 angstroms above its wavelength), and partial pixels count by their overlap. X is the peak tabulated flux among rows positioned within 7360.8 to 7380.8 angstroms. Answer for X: 6.801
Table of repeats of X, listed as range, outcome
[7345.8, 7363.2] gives 6.695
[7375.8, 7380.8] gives 6.088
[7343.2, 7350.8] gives 6.642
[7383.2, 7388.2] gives 6.456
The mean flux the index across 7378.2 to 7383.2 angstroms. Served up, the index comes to 6.23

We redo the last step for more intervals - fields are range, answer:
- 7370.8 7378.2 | 6.48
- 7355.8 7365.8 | 6.52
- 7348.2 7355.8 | 6.55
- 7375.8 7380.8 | 6.07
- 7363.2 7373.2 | 6.55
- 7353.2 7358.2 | 6.48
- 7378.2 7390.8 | 6.28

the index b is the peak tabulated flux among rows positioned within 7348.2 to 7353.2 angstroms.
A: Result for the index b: 6.642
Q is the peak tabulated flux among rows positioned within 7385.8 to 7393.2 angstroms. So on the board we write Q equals 6.456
